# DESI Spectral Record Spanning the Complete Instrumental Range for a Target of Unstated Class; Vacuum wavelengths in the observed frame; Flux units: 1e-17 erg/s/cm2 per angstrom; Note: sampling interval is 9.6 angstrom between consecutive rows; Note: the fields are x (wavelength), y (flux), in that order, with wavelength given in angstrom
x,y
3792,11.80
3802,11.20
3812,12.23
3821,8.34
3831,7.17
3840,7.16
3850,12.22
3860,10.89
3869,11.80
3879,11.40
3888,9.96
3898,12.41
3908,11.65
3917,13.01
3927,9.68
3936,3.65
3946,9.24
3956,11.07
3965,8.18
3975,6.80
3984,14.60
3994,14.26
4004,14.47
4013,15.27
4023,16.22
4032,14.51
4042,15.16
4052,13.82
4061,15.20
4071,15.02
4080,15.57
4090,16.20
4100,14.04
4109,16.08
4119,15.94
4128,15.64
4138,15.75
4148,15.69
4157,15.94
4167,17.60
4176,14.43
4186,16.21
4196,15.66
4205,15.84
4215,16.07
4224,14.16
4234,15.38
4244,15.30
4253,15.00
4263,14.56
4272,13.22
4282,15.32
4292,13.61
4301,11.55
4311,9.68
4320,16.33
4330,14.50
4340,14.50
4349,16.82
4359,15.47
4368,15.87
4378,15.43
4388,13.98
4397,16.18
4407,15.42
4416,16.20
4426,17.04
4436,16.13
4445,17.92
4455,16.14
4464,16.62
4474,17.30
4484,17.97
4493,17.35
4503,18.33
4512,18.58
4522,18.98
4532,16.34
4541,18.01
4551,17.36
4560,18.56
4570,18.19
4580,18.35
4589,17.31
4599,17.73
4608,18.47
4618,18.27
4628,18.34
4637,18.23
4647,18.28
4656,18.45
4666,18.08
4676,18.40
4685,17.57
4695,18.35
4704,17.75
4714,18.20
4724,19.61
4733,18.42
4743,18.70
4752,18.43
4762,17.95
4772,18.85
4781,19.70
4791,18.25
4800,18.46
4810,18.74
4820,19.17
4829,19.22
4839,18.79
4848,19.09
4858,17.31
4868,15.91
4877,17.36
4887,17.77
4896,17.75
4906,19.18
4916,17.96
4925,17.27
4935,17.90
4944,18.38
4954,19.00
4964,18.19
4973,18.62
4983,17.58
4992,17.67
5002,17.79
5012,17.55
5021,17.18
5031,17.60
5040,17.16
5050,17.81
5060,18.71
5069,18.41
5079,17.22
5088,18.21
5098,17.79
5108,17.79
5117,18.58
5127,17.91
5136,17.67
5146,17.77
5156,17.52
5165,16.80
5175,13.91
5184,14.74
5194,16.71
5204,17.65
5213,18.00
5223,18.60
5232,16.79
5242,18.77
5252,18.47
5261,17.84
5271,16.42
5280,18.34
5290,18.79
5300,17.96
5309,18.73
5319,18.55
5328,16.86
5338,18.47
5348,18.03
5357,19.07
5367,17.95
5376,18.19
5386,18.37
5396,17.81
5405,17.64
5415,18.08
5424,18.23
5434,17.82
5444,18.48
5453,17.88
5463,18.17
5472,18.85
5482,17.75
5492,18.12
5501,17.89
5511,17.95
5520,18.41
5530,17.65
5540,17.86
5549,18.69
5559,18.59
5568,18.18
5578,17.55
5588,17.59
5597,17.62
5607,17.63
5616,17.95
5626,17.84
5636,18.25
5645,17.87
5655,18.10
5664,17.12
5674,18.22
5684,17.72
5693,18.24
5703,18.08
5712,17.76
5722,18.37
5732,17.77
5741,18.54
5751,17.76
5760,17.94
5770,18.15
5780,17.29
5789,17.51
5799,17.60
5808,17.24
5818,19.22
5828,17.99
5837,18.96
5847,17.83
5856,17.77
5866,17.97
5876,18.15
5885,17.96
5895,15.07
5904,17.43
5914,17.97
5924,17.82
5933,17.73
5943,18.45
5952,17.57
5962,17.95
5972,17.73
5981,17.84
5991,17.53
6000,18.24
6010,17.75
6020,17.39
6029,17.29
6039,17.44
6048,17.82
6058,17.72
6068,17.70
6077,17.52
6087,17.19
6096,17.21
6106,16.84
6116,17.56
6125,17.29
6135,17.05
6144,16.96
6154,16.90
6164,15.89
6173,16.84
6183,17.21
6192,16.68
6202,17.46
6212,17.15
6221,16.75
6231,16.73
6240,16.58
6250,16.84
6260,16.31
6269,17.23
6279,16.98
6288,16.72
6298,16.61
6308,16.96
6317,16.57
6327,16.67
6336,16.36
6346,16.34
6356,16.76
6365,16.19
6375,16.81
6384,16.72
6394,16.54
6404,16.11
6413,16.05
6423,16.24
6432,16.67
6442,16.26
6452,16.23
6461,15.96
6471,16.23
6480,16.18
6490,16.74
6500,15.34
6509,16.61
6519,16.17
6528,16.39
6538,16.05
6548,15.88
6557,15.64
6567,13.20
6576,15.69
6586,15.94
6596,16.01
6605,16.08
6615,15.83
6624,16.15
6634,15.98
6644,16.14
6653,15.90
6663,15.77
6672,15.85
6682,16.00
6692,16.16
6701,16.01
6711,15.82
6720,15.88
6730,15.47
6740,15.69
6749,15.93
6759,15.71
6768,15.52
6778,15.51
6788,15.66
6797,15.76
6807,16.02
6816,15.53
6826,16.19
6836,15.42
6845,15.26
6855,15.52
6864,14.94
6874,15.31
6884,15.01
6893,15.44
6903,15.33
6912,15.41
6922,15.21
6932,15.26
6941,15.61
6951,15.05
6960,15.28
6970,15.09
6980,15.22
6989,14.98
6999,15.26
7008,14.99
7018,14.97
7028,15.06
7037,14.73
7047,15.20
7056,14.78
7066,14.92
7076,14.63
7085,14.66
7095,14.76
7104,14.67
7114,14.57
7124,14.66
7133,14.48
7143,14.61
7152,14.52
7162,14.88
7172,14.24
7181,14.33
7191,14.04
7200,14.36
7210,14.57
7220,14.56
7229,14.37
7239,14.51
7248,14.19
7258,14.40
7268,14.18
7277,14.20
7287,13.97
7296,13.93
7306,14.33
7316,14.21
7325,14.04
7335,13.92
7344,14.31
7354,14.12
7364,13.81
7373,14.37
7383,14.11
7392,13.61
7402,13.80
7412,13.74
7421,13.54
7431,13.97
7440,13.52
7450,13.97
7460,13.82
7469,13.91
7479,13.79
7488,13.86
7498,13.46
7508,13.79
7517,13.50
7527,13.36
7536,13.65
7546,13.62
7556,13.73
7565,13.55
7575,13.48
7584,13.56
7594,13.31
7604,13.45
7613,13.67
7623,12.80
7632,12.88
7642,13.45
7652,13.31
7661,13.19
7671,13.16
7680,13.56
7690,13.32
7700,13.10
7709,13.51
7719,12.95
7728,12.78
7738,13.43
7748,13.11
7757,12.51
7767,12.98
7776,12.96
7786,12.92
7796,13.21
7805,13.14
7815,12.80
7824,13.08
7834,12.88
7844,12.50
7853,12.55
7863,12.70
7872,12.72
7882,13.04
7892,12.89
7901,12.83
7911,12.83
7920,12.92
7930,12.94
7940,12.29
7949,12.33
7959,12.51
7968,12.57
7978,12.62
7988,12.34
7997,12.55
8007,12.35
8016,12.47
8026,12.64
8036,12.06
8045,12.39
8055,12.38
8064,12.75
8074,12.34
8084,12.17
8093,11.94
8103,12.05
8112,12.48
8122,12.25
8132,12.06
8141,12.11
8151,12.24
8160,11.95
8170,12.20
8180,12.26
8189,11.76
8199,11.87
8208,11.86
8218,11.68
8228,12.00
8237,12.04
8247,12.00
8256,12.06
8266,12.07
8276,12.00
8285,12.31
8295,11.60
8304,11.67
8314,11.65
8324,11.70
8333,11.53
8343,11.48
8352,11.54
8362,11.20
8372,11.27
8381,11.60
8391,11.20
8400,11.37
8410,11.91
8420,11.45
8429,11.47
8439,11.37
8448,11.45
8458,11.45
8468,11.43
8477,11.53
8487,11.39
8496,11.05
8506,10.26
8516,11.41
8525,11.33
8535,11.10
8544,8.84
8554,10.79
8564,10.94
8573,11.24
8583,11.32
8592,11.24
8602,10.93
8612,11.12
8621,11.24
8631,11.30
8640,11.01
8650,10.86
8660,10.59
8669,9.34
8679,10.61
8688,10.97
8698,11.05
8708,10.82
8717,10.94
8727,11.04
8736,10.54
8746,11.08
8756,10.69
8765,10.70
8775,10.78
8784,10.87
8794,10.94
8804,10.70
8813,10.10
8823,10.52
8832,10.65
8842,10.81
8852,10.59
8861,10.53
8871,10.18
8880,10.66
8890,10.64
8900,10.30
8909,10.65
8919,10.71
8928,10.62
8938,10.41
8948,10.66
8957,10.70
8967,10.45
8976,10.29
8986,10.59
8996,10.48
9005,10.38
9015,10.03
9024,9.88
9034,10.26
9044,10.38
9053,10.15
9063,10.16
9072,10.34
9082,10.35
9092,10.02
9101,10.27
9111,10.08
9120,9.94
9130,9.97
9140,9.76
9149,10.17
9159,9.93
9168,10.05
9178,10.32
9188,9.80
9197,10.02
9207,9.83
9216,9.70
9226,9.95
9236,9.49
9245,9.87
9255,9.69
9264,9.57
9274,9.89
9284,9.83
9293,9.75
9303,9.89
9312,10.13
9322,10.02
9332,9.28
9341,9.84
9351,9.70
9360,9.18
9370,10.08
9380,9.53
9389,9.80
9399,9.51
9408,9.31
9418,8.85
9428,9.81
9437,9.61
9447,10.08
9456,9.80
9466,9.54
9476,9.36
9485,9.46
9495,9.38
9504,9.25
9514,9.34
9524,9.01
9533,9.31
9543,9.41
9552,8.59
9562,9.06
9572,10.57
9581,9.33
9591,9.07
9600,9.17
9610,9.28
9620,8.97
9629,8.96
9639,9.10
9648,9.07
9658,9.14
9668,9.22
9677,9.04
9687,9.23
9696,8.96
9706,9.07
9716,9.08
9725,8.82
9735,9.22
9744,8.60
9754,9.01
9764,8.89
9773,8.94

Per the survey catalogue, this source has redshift 0.000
